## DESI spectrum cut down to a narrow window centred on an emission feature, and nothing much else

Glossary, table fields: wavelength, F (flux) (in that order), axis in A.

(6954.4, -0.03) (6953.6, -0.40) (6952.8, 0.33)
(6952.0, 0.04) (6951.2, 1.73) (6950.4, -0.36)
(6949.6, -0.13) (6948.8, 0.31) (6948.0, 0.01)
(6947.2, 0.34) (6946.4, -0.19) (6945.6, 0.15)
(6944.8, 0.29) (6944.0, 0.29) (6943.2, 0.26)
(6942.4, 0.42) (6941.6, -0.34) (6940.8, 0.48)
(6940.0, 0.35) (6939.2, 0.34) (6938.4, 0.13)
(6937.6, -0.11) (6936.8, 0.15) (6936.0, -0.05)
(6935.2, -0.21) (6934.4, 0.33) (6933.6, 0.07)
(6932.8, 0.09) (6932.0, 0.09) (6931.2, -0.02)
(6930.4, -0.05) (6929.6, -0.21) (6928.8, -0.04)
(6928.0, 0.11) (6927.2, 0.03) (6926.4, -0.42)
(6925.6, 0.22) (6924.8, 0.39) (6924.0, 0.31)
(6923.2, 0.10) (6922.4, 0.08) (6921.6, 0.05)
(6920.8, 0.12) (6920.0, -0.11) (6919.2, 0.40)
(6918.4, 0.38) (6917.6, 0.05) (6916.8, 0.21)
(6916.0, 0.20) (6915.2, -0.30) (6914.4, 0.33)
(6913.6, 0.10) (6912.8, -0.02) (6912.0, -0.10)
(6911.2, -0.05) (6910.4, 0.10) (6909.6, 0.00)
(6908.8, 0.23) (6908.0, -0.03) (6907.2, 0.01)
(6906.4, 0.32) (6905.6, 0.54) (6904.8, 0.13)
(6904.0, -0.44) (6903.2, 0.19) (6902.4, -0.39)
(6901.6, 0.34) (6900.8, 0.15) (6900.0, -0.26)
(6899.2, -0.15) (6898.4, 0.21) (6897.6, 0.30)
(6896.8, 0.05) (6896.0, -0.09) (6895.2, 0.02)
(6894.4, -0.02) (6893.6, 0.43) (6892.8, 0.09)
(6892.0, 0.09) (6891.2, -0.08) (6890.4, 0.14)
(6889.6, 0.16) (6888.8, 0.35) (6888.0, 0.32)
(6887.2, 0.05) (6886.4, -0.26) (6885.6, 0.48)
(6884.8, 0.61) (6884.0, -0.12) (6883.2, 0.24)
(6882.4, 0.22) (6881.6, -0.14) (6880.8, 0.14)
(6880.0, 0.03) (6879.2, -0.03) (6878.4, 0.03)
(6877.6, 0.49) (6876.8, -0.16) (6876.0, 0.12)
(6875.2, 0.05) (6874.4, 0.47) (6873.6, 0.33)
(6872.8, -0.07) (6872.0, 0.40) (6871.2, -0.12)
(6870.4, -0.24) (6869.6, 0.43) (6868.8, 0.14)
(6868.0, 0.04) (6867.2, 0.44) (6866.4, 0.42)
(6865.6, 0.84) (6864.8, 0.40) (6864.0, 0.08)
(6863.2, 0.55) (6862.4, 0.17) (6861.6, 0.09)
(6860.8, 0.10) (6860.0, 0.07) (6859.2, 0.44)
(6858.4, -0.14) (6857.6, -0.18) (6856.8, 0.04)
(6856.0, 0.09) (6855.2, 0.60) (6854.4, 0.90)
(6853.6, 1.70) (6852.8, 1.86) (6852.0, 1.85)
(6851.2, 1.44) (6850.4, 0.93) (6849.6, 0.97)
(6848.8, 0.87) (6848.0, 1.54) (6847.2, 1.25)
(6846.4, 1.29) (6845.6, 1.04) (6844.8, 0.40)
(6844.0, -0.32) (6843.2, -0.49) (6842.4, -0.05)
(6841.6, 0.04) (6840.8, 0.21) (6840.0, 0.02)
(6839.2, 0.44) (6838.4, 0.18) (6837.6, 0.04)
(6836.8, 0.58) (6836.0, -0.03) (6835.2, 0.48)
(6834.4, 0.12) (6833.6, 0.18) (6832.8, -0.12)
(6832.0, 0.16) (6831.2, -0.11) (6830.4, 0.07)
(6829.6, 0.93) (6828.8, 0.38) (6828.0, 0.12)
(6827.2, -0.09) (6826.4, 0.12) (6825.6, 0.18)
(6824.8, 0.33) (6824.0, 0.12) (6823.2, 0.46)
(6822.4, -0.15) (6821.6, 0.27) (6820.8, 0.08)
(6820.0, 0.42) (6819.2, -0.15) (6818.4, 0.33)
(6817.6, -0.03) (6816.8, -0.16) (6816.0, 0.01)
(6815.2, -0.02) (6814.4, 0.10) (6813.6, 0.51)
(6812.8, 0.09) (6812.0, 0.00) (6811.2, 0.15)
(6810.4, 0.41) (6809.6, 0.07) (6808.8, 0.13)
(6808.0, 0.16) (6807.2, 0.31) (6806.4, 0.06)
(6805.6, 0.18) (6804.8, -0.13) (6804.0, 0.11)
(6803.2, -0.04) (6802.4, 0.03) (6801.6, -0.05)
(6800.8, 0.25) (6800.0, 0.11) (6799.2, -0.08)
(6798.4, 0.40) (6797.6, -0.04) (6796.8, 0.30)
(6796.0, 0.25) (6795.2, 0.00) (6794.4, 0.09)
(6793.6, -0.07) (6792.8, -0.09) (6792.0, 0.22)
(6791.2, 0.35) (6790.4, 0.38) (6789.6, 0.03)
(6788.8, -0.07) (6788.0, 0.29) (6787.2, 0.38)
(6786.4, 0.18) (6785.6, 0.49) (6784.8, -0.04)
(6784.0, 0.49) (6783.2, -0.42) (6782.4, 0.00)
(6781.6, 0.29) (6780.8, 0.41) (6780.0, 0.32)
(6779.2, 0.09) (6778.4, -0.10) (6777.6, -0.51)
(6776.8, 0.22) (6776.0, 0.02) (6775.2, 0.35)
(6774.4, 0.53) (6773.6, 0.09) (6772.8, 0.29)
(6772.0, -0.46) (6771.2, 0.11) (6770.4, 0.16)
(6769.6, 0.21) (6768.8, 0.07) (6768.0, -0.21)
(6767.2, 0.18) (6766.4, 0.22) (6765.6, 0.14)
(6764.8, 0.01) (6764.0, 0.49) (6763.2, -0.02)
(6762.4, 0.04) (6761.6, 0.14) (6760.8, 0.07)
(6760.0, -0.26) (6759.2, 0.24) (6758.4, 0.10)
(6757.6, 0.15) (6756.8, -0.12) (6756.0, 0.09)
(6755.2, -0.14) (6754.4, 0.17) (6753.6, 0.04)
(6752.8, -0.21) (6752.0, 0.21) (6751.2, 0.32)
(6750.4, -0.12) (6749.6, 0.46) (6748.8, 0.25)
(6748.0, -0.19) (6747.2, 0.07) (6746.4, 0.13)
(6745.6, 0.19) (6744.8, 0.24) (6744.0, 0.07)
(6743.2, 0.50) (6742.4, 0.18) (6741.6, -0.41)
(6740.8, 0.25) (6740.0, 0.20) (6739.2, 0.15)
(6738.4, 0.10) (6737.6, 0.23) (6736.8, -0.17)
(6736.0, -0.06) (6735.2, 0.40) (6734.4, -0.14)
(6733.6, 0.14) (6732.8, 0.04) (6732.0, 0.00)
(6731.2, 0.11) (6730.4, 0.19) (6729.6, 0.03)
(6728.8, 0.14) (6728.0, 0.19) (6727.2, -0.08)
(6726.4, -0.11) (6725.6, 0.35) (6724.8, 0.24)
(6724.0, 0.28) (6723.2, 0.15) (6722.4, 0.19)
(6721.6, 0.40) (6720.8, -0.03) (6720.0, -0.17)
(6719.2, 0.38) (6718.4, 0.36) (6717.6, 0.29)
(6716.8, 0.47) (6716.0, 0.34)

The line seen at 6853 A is [O II] 3727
